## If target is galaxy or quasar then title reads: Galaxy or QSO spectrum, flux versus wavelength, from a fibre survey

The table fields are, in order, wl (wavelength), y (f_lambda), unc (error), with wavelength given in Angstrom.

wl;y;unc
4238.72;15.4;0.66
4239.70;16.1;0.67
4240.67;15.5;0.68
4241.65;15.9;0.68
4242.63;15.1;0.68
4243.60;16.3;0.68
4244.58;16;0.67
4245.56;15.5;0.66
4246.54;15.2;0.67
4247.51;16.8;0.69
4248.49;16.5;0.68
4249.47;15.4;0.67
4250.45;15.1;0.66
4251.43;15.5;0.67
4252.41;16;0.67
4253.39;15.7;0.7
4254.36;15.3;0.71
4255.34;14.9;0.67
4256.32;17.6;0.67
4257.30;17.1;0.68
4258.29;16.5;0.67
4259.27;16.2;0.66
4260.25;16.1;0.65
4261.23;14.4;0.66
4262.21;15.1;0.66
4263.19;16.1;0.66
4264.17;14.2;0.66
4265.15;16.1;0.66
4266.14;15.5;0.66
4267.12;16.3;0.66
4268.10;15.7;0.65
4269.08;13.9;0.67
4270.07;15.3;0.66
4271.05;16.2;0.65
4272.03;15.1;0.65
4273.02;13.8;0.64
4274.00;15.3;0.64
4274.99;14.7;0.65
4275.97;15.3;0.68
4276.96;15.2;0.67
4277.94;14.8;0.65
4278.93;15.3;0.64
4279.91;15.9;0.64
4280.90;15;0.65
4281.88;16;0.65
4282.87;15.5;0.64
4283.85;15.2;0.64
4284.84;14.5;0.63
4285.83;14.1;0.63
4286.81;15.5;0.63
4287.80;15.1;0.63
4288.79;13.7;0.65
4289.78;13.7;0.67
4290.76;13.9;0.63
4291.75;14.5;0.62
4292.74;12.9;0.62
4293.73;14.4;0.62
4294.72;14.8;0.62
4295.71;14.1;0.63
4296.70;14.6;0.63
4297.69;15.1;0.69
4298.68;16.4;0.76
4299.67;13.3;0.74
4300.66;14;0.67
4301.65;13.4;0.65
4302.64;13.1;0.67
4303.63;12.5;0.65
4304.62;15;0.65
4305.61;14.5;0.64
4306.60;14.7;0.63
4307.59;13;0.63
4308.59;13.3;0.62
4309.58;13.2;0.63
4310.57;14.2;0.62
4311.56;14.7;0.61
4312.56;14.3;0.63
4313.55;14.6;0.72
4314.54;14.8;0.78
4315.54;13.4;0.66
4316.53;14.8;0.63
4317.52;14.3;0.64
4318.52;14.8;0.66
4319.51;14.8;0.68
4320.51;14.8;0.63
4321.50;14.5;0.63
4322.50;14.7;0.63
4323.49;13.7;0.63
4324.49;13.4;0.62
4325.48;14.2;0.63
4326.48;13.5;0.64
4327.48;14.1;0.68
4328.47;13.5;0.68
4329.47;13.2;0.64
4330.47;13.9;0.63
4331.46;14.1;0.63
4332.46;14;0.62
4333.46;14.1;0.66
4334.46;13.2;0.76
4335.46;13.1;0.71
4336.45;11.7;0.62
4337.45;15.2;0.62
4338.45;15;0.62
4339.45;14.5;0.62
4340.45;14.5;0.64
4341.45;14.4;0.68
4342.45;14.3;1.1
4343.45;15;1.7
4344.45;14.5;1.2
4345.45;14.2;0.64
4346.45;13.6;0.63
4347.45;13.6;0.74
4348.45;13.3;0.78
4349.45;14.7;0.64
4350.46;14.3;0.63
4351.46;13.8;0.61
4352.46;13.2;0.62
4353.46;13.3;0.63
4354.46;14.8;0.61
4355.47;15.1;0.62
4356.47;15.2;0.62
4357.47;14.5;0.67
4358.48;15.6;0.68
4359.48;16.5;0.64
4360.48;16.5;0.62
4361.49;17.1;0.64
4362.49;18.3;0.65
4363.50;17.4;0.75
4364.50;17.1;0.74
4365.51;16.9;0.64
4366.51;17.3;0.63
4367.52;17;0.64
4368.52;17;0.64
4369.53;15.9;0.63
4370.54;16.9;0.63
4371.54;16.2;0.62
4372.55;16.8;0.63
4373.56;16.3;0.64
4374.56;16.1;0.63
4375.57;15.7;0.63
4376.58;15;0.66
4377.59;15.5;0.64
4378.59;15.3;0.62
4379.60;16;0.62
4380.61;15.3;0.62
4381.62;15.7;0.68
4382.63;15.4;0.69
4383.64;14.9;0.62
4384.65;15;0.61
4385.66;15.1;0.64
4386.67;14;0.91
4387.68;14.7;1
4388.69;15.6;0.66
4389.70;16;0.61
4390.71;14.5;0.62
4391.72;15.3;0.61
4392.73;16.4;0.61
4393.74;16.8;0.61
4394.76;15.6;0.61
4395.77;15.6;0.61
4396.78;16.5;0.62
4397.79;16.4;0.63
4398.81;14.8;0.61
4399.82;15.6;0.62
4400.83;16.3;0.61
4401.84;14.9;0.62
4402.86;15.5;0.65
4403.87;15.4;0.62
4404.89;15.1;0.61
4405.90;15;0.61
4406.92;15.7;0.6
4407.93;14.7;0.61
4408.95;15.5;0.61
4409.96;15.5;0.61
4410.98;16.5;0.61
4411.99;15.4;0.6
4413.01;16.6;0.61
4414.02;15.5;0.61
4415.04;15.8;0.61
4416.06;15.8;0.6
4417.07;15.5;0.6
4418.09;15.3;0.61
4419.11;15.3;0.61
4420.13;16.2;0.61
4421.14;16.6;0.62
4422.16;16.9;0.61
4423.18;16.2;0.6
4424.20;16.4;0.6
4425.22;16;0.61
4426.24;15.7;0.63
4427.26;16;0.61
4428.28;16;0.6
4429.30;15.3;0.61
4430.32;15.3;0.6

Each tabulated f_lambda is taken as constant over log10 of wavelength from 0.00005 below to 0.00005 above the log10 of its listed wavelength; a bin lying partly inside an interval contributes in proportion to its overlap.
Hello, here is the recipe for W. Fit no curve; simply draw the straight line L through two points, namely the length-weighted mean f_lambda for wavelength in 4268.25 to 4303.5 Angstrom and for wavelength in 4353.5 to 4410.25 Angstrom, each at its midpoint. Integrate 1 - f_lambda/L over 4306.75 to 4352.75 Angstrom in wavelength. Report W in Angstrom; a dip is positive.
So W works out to 3.4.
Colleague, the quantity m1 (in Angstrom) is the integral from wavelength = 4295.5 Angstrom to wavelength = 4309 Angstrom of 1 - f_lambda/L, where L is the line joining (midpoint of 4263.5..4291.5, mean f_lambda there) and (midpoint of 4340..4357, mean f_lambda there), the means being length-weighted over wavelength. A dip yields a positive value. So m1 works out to 0.6 Angstrom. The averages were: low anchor 15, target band 14.1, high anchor 14.2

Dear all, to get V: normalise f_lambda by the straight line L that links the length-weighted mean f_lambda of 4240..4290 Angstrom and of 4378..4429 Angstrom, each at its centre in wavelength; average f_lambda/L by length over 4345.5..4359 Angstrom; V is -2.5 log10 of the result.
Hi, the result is 0.10 mag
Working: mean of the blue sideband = 15.4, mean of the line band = 14.2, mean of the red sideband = 15.6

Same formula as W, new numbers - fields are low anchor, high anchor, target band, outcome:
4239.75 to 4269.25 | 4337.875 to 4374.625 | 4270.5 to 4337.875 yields 5.46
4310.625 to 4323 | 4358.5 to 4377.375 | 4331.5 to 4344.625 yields 1.11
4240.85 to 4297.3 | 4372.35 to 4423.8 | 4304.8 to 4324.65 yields 1.47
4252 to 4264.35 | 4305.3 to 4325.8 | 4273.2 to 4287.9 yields 0.07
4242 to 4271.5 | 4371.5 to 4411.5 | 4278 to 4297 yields 1.22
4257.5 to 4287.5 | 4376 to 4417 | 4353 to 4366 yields -0.49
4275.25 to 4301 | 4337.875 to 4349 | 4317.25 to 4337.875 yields 0.67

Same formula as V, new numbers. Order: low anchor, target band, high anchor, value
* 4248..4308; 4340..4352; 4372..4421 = 0.08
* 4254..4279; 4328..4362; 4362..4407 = 0.10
